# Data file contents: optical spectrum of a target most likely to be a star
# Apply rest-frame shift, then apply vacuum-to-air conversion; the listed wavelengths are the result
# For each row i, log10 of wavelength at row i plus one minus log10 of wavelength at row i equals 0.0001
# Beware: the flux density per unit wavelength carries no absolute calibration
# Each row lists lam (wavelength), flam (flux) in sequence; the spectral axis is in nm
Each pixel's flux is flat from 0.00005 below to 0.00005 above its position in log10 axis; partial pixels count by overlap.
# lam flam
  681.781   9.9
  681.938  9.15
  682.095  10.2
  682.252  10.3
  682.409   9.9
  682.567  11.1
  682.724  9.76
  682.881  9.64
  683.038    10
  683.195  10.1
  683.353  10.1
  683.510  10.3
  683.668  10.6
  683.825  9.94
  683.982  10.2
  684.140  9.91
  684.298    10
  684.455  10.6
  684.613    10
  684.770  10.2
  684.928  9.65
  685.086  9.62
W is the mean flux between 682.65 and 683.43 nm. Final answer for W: 9.92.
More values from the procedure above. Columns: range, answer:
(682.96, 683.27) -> 10.1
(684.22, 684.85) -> 10.2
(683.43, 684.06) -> 10.3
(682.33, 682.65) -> 10.5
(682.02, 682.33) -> 10.3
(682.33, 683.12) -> 10.1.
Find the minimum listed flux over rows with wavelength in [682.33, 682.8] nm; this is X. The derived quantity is 9.76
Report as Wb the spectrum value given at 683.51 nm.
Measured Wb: 10.3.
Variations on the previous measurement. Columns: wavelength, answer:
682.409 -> 9.9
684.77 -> 10.2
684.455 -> 10.6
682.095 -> 10.2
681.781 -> 9.9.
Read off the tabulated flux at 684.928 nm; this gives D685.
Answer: 9.65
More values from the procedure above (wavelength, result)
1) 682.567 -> 11.1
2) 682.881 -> 9.64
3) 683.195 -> 10.1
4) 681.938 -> 9.15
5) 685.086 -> 9.62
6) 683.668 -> 10.6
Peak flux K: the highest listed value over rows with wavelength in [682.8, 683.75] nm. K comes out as 10.6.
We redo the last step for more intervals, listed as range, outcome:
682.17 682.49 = 10.3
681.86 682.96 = 11.1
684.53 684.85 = 10.2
